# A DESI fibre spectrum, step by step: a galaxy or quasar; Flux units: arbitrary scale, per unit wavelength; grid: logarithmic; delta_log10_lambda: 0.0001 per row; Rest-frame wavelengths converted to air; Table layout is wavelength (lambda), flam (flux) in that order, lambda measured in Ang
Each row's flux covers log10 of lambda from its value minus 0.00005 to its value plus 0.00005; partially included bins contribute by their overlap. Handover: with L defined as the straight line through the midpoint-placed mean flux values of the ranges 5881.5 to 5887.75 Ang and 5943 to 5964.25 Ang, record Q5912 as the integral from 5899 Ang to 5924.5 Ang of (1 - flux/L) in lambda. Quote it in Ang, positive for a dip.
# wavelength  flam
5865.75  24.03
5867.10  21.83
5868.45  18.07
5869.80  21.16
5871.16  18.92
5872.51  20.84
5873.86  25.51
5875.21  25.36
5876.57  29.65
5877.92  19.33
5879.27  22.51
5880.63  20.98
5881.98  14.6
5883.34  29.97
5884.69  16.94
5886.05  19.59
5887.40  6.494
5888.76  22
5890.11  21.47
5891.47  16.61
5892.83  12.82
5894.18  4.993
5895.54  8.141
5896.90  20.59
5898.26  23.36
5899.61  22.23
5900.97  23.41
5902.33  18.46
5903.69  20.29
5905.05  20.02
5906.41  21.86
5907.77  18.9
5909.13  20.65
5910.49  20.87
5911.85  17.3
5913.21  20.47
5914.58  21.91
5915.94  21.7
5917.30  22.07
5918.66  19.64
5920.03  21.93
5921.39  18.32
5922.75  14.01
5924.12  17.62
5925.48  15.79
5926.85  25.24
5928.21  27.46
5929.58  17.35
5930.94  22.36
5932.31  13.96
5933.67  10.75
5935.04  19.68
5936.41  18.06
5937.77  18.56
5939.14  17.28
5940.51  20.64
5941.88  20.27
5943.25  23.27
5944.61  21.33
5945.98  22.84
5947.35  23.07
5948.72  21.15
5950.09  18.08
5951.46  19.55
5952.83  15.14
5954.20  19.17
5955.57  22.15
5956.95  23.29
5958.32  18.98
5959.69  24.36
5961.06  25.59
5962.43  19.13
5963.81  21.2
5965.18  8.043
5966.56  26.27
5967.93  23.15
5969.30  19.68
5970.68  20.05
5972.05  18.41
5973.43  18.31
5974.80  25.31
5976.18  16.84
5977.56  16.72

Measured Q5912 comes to -1.0 Ang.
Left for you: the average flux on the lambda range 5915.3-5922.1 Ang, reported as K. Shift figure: 20.7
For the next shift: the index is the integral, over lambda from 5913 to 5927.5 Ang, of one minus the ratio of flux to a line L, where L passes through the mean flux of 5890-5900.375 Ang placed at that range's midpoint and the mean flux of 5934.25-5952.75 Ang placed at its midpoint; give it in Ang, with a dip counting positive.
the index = -1.4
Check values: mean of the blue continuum 16.1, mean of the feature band 19.8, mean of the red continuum 20.1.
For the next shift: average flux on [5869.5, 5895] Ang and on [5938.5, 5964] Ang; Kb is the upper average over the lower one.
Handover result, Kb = 1.1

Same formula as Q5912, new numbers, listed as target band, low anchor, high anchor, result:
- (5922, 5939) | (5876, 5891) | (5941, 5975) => 1.76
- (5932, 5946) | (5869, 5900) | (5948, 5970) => 0.92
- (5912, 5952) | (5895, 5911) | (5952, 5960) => 0.78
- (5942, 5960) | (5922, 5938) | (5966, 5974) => -1.04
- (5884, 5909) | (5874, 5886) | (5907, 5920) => 4.26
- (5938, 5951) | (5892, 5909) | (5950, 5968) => -0.71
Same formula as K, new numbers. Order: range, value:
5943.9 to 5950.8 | 21.3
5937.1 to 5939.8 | 17.9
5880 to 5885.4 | 20.6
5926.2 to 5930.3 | 23.4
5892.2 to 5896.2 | 8.61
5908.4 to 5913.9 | 19.8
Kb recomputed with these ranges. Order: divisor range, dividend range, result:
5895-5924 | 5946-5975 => 1.03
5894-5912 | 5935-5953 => 1.05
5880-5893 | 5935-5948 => 1.12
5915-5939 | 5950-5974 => 1.05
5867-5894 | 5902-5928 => 1.00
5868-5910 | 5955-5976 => 1.06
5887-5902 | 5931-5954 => 1.14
